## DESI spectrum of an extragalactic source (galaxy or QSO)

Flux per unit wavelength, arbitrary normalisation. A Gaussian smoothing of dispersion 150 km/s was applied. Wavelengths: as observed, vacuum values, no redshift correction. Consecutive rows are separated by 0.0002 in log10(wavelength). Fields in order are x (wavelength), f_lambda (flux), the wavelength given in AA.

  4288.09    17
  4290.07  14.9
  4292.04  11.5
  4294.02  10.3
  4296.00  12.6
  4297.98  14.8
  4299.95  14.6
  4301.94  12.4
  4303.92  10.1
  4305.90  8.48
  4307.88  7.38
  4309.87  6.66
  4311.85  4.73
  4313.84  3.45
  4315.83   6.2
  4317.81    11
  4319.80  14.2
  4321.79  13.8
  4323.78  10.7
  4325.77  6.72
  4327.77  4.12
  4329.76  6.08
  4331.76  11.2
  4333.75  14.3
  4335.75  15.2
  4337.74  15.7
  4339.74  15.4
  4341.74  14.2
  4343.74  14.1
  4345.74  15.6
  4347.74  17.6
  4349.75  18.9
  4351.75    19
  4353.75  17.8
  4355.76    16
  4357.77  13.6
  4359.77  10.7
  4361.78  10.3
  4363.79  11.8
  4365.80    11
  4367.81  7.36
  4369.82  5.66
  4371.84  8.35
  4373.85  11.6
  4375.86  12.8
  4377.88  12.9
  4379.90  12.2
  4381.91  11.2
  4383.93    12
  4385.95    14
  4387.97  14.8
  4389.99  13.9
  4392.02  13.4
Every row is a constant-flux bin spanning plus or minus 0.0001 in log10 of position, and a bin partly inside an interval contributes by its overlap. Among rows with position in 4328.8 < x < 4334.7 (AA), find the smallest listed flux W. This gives 6.08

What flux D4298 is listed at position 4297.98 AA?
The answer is 14.8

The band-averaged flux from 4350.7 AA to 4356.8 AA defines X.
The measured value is 17.6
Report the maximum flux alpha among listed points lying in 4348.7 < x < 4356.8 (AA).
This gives 19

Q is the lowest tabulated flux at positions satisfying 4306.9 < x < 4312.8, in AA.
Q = 4.73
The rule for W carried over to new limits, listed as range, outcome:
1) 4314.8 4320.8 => 6.2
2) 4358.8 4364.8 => 10.3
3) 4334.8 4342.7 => 14.2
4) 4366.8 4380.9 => 5.66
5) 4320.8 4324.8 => 10.7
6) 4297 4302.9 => 12.4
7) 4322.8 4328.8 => 4.12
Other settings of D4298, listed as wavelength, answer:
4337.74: 15.7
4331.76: 11.2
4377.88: 12.9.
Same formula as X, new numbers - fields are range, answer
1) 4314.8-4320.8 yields 10.4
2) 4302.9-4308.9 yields 8.67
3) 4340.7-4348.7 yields 15.4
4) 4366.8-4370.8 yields 6.53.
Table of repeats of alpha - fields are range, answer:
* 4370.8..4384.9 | 12.9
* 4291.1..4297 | 12.6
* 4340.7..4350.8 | 18.9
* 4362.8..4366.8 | 11.8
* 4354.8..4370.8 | 16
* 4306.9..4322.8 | 14.2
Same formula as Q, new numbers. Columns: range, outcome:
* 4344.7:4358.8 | 13.6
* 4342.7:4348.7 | 14.1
